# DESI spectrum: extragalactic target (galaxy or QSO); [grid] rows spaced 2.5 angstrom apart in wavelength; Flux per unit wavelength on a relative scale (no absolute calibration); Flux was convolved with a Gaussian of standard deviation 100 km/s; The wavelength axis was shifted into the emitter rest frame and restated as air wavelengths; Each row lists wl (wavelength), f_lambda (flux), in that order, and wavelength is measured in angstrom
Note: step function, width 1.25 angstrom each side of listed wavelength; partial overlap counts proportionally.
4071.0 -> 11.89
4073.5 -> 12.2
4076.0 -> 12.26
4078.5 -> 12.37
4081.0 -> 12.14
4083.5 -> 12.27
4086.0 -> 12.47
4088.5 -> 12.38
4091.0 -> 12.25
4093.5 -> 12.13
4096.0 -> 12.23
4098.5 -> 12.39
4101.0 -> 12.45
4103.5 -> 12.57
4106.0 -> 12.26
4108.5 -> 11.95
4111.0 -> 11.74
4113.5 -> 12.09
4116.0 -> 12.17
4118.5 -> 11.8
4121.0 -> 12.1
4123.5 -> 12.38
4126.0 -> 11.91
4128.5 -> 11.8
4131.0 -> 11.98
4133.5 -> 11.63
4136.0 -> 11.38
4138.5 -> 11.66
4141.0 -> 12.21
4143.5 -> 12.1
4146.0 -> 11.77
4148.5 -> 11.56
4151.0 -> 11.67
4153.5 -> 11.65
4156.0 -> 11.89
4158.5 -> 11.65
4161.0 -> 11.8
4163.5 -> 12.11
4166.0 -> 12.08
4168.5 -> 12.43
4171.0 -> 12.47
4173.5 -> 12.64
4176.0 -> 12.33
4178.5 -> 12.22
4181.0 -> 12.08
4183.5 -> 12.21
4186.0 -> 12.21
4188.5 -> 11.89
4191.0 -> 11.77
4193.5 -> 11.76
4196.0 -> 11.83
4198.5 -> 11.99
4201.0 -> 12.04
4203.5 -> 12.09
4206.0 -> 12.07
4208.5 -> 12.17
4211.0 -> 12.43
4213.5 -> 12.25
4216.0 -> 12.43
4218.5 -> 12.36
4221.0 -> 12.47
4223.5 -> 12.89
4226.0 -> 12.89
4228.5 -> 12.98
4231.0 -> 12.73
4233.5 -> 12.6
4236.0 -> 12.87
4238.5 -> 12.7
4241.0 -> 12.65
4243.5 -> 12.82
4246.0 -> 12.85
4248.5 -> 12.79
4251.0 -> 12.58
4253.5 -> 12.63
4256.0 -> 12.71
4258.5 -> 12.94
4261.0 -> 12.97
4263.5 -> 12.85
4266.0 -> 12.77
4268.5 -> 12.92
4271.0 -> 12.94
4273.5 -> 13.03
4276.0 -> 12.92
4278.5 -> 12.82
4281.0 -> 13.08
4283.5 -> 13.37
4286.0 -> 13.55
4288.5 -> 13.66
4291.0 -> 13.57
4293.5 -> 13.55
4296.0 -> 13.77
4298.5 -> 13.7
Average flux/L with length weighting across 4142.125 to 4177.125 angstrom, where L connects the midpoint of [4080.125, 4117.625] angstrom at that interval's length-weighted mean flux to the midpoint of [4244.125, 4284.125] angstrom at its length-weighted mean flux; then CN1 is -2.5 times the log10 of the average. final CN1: 0.04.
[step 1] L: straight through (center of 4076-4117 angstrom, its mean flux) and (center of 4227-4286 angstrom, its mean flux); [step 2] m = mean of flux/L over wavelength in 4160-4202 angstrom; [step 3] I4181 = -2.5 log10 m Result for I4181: 0.04 mag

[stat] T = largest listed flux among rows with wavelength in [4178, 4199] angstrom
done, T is 12.22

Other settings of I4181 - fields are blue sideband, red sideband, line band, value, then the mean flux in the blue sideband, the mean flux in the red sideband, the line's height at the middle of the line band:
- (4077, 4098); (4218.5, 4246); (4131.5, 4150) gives 0.06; 12.3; 12.7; 12.5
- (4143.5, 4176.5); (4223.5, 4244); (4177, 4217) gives 0.03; 12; 12.8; 12.4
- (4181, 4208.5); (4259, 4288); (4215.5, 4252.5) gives -0.02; 12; 13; 12.5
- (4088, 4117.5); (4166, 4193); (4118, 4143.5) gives 0.03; 12.2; 12.2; 12.2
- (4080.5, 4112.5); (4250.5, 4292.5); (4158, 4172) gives 0.04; 12.2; 13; 12.6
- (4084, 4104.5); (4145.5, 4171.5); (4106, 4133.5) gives 0.02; 12.4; 11.9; 12.2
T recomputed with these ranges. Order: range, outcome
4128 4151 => 12.21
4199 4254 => 12.98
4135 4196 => 12.64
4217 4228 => 12.89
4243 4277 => 13.03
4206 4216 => 12.43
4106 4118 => 12.26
